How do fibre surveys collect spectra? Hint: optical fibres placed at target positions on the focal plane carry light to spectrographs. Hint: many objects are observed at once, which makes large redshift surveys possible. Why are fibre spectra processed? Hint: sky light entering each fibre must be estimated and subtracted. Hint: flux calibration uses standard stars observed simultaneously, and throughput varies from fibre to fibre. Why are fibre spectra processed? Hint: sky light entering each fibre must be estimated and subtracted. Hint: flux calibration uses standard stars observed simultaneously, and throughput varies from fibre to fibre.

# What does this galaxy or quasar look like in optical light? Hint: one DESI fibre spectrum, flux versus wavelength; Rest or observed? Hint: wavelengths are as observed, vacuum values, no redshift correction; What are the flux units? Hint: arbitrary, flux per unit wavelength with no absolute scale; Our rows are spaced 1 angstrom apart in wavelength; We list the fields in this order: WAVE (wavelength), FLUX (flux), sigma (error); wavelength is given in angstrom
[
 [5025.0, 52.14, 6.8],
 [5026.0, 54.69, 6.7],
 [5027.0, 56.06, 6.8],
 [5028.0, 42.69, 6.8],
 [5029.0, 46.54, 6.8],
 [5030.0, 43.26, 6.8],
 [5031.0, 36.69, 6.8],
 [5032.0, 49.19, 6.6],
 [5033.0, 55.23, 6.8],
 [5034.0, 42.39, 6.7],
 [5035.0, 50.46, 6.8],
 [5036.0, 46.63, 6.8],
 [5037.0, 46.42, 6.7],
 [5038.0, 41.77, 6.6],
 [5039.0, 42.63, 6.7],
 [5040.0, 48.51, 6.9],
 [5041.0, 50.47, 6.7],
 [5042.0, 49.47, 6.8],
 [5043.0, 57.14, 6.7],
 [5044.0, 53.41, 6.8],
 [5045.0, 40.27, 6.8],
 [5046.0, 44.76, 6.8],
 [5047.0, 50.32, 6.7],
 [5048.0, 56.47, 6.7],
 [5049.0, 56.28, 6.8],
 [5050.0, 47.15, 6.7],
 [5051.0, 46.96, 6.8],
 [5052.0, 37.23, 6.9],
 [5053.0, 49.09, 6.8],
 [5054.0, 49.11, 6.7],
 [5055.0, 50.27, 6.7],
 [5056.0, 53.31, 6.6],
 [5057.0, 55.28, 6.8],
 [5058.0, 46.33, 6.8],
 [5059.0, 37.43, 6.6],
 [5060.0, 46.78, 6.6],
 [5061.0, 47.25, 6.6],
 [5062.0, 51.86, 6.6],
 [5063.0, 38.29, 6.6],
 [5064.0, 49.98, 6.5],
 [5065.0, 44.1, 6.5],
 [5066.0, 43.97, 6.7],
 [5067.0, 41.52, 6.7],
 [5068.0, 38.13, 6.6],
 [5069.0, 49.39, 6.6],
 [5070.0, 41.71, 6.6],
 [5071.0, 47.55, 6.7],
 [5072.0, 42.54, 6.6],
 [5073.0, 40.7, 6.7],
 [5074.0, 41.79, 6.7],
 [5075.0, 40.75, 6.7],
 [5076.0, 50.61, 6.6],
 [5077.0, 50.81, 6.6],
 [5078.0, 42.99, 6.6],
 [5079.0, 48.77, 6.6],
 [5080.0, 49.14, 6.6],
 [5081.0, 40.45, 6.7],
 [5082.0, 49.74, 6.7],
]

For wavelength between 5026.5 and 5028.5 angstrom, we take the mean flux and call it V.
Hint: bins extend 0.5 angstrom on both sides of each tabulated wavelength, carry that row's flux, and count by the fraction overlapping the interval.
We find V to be 49.4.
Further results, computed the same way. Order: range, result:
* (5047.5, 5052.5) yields 48.8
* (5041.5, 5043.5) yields 53.3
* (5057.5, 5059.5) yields 41.9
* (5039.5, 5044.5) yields 51.8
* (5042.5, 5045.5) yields 50.3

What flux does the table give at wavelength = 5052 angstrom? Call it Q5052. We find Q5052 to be 37.23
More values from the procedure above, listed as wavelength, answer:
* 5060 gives 46.78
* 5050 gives 47.15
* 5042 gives 49.47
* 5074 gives 41.79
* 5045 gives 40.27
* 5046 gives 44.76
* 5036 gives 46.63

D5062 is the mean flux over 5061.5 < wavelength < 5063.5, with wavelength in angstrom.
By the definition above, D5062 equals 45.1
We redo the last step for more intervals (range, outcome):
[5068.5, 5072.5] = 45.3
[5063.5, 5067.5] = 44.9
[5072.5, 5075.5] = 41.1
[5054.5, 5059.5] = 48.5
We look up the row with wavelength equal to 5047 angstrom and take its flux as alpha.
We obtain 50.32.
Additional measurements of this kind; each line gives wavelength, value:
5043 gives 57.14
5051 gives 46.96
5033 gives 55.23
